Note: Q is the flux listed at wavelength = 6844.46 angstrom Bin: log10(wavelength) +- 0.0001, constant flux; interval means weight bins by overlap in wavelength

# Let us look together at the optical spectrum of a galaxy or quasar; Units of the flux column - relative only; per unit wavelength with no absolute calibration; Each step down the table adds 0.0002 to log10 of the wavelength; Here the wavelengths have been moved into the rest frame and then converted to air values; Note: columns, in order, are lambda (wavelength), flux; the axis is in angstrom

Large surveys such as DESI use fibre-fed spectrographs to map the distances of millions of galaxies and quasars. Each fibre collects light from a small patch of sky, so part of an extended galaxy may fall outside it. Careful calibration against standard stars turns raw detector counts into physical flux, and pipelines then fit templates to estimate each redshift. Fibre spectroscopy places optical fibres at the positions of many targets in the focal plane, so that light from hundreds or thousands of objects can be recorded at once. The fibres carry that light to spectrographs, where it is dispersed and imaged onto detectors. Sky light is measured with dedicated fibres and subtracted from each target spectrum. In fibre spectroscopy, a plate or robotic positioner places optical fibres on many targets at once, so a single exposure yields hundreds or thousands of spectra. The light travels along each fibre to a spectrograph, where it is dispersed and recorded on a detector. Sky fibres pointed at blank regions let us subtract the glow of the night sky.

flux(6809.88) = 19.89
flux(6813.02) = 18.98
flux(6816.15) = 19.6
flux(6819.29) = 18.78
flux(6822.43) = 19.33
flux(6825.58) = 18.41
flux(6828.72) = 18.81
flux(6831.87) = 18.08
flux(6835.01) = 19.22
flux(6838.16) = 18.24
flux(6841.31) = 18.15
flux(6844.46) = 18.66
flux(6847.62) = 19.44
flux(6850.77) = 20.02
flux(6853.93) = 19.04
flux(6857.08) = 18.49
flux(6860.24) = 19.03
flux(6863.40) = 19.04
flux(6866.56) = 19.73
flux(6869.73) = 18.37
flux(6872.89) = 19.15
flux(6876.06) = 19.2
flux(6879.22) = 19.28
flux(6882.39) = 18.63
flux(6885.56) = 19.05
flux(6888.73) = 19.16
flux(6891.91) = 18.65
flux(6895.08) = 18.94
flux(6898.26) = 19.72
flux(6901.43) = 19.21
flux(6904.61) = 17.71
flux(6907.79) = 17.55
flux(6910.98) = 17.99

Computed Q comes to 18.66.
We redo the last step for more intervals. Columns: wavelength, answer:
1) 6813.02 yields 18.98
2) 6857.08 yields 18.49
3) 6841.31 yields 18.15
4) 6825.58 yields 18.41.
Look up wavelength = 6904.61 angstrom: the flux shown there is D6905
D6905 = 17.71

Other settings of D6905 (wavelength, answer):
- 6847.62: 19.44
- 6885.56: 19.05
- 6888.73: 19.16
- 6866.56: 19.73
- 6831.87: 18.08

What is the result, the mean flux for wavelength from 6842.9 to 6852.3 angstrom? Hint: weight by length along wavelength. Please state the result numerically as 19.4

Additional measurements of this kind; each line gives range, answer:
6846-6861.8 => 19.2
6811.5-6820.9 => 19.1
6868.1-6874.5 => 18.7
